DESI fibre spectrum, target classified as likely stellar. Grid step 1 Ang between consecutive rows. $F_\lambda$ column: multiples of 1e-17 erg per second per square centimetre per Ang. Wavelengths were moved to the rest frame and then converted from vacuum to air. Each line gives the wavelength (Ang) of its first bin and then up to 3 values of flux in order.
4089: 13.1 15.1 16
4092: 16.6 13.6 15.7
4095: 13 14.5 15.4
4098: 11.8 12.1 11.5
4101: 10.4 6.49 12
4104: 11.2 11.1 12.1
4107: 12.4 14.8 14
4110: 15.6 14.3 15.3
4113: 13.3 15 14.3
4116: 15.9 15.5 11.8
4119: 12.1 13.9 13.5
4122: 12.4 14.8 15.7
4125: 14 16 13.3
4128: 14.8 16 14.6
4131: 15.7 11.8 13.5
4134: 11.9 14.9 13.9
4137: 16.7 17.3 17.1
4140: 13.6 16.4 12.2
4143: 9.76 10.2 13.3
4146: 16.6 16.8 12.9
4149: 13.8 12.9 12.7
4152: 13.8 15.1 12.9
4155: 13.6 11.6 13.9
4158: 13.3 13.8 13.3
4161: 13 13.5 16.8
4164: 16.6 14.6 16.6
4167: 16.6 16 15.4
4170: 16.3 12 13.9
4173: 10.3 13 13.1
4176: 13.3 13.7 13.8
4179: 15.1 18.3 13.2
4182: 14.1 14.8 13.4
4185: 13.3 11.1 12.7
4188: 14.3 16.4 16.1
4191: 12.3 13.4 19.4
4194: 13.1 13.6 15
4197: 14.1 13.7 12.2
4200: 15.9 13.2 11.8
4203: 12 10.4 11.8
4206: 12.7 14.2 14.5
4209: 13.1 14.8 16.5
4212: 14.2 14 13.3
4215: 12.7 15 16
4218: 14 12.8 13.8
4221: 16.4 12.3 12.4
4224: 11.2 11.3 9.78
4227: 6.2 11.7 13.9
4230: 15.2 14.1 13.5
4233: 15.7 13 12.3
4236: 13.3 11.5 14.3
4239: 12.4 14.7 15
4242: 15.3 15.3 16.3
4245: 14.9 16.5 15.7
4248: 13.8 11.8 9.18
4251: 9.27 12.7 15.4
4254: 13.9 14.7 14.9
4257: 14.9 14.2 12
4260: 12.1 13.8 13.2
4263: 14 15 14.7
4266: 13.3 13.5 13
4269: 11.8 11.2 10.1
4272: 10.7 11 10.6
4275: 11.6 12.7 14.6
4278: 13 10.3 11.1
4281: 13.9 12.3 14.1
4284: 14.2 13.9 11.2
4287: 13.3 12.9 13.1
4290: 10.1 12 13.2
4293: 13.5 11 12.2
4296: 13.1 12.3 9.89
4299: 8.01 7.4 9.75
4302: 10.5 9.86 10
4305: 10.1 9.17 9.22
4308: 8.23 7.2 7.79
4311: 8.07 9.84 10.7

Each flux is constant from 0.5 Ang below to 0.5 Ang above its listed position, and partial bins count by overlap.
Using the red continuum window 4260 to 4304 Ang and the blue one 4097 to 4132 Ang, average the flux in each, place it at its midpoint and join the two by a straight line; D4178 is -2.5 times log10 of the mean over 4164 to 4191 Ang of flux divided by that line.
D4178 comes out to -0.11 mag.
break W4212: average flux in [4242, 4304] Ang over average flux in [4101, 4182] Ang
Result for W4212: 0.9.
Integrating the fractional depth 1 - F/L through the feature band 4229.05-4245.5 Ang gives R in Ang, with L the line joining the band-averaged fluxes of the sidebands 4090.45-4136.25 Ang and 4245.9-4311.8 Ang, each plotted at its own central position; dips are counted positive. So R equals -2.4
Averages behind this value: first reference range 13.7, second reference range 12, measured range 14.2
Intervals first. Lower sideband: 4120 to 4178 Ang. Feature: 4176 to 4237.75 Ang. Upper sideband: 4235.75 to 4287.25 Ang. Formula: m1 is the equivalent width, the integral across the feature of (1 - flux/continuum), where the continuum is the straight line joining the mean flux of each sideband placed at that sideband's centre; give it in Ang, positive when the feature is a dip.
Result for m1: 0.4 Ang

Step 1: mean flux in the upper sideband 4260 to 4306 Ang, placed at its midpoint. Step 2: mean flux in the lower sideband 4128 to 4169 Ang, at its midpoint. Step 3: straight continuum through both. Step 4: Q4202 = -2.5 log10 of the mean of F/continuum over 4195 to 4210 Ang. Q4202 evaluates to 0.008 mag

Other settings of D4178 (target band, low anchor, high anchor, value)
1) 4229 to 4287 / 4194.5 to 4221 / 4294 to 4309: -0.14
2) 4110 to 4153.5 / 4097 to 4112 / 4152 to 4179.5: -0.09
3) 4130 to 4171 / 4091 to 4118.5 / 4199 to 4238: -0.08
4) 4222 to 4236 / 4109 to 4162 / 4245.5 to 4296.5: 0.07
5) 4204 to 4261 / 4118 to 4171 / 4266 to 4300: -0.05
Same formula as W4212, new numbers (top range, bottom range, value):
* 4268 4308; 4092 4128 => 0.85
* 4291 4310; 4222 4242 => 0.80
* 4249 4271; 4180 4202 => 0.93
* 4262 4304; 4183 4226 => 0.88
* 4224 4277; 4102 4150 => 0.94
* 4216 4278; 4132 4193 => 0.94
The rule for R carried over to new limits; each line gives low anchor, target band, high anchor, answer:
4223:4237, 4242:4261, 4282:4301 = -2.46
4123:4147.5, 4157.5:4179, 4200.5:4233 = -0.54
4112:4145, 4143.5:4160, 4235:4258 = 0.60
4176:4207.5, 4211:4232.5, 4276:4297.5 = 0.55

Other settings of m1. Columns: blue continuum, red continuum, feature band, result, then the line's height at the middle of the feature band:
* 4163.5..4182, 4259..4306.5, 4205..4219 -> -0.49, 13.6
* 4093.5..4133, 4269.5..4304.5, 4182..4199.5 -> -1.85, 12.7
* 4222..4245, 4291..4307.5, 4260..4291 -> -2.87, 11.5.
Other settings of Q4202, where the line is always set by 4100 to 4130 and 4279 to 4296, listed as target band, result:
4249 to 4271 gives -0.03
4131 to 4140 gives -0.10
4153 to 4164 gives -0.04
